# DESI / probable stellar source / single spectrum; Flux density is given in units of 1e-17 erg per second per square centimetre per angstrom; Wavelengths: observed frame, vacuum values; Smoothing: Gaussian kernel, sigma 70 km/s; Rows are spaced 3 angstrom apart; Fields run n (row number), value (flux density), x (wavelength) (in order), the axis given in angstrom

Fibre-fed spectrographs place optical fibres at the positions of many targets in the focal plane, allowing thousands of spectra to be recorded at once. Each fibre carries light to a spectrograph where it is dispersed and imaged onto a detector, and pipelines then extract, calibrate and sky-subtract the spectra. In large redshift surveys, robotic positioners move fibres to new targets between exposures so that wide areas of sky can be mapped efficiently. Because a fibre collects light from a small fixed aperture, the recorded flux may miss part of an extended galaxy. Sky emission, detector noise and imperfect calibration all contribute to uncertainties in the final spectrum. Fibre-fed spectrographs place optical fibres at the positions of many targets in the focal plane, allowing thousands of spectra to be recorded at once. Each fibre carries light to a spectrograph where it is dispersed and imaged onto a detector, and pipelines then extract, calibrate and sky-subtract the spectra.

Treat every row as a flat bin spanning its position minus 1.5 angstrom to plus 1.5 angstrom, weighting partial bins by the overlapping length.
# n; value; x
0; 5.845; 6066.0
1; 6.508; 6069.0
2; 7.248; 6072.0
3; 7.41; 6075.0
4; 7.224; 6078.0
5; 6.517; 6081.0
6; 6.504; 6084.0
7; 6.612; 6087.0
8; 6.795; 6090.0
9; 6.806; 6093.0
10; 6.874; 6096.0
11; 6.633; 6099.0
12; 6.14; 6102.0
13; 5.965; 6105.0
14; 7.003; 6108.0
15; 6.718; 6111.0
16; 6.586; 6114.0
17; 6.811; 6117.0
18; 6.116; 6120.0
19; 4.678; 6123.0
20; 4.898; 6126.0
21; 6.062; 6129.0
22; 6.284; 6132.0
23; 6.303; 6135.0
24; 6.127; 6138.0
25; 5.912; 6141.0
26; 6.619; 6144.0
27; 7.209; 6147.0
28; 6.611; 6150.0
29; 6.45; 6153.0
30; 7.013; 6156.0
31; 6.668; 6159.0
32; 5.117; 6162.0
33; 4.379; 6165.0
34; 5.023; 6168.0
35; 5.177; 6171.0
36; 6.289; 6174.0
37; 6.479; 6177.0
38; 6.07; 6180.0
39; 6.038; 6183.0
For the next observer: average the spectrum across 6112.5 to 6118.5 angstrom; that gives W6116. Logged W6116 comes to 6.7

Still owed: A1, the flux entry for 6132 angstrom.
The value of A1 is 6.284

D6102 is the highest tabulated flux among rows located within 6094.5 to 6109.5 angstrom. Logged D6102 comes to 7.003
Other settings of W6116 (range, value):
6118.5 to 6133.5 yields 5.61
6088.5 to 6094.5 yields 6.8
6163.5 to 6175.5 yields 5.22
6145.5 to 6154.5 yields 6.76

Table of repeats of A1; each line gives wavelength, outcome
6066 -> 5.845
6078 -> 7.224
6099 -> 6.633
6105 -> 5.965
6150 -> 6.611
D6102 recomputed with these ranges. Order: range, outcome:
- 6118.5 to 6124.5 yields 6.116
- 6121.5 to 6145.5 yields 6.619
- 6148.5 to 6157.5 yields 7.013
